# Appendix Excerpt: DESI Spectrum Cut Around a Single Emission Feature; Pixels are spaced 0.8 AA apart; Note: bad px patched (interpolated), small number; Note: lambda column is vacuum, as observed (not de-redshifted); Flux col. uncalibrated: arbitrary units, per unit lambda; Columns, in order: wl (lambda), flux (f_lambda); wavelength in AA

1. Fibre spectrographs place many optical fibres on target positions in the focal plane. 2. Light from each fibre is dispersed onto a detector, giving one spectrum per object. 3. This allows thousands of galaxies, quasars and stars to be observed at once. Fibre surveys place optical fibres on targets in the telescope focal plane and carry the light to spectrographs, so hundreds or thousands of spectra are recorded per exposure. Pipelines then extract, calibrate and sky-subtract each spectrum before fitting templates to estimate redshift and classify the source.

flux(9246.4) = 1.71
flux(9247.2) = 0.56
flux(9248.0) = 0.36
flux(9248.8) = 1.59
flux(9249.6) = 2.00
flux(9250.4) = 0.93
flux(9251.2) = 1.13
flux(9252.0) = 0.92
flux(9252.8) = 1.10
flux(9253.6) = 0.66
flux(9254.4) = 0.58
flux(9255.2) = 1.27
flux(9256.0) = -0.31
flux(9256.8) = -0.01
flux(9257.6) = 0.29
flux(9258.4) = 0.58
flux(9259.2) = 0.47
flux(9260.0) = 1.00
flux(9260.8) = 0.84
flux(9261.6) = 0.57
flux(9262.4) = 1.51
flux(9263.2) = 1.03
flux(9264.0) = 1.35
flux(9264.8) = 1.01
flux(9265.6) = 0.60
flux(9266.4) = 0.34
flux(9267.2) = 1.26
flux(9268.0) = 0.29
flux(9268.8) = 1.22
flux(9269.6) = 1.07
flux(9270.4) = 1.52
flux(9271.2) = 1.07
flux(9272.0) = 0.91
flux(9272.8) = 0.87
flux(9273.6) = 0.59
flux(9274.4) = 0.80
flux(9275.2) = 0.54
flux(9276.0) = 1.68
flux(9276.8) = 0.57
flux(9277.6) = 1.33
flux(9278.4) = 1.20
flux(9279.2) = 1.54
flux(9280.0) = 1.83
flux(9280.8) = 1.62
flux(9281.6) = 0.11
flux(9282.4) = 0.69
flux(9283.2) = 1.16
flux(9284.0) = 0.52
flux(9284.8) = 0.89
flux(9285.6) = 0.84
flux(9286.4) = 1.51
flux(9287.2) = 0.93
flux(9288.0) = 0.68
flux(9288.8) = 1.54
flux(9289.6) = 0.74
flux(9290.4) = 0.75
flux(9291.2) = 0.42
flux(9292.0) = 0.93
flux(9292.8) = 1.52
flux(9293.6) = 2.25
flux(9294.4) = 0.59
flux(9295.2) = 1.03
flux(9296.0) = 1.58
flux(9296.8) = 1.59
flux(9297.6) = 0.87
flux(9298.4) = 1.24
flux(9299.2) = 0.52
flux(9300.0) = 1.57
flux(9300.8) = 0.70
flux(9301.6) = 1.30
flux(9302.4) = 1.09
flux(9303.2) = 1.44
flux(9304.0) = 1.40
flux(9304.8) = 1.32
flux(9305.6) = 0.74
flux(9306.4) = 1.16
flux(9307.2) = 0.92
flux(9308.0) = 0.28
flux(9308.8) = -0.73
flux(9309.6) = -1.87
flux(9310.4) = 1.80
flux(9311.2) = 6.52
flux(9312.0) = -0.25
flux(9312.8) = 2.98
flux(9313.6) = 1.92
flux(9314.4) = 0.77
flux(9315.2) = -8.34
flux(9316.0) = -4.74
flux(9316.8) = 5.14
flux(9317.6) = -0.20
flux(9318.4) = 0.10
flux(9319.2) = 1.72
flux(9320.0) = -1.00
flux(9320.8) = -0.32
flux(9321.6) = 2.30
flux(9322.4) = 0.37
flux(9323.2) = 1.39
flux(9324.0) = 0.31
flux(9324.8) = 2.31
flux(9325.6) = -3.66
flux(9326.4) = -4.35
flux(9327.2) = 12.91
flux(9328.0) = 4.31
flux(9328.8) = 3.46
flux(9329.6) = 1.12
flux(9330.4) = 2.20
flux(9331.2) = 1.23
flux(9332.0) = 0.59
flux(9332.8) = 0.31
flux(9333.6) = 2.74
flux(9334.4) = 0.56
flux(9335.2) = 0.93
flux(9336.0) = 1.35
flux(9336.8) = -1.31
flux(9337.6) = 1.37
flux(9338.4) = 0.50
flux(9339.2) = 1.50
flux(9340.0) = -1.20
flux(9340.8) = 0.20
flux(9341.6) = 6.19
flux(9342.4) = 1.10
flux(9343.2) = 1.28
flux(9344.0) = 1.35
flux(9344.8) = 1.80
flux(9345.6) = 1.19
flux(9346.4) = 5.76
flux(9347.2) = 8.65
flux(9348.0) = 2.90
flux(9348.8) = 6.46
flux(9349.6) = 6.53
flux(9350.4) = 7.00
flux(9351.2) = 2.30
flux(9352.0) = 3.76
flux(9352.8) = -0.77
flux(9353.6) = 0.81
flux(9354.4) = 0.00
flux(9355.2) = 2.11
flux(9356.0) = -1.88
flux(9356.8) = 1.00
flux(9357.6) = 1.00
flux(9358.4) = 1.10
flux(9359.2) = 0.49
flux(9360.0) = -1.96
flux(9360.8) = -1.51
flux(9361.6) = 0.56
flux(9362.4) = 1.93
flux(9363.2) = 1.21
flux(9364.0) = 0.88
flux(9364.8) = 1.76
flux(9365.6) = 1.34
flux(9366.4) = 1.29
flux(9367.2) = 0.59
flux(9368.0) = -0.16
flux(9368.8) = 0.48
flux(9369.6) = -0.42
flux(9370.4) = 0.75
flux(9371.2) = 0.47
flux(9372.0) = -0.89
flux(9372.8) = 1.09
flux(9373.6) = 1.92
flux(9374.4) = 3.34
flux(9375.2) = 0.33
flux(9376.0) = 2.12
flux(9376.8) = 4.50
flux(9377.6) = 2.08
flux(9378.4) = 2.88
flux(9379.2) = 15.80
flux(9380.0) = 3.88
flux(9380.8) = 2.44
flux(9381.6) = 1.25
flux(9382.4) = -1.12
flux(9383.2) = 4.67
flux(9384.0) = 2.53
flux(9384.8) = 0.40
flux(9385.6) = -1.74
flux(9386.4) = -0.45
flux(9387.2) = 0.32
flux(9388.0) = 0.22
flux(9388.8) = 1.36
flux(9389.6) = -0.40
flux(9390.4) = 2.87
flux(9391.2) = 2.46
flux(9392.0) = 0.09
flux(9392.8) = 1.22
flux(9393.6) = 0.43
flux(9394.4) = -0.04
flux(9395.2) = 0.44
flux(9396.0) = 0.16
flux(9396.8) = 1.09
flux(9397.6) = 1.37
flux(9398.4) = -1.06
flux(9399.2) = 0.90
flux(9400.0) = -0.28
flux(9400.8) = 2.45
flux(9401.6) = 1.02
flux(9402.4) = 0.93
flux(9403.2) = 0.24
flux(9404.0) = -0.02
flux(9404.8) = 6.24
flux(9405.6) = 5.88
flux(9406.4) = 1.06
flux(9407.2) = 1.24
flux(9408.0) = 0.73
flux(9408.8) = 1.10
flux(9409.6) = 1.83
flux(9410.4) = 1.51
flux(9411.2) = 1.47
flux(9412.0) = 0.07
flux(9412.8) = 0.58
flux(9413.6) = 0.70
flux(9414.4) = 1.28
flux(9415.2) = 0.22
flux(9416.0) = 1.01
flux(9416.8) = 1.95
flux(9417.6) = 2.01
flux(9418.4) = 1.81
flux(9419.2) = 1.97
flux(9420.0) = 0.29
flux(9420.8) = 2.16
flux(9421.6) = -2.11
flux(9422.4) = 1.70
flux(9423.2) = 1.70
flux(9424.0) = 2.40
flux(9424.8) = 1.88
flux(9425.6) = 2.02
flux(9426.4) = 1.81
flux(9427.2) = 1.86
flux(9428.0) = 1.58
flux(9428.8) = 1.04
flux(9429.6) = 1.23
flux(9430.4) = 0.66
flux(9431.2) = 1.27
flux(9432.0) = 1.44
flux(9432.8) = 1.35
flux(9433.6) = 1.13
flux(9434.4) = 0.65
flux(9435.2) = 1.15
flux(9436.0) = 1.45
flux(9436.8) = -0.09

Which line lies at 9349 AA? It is H-alpha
